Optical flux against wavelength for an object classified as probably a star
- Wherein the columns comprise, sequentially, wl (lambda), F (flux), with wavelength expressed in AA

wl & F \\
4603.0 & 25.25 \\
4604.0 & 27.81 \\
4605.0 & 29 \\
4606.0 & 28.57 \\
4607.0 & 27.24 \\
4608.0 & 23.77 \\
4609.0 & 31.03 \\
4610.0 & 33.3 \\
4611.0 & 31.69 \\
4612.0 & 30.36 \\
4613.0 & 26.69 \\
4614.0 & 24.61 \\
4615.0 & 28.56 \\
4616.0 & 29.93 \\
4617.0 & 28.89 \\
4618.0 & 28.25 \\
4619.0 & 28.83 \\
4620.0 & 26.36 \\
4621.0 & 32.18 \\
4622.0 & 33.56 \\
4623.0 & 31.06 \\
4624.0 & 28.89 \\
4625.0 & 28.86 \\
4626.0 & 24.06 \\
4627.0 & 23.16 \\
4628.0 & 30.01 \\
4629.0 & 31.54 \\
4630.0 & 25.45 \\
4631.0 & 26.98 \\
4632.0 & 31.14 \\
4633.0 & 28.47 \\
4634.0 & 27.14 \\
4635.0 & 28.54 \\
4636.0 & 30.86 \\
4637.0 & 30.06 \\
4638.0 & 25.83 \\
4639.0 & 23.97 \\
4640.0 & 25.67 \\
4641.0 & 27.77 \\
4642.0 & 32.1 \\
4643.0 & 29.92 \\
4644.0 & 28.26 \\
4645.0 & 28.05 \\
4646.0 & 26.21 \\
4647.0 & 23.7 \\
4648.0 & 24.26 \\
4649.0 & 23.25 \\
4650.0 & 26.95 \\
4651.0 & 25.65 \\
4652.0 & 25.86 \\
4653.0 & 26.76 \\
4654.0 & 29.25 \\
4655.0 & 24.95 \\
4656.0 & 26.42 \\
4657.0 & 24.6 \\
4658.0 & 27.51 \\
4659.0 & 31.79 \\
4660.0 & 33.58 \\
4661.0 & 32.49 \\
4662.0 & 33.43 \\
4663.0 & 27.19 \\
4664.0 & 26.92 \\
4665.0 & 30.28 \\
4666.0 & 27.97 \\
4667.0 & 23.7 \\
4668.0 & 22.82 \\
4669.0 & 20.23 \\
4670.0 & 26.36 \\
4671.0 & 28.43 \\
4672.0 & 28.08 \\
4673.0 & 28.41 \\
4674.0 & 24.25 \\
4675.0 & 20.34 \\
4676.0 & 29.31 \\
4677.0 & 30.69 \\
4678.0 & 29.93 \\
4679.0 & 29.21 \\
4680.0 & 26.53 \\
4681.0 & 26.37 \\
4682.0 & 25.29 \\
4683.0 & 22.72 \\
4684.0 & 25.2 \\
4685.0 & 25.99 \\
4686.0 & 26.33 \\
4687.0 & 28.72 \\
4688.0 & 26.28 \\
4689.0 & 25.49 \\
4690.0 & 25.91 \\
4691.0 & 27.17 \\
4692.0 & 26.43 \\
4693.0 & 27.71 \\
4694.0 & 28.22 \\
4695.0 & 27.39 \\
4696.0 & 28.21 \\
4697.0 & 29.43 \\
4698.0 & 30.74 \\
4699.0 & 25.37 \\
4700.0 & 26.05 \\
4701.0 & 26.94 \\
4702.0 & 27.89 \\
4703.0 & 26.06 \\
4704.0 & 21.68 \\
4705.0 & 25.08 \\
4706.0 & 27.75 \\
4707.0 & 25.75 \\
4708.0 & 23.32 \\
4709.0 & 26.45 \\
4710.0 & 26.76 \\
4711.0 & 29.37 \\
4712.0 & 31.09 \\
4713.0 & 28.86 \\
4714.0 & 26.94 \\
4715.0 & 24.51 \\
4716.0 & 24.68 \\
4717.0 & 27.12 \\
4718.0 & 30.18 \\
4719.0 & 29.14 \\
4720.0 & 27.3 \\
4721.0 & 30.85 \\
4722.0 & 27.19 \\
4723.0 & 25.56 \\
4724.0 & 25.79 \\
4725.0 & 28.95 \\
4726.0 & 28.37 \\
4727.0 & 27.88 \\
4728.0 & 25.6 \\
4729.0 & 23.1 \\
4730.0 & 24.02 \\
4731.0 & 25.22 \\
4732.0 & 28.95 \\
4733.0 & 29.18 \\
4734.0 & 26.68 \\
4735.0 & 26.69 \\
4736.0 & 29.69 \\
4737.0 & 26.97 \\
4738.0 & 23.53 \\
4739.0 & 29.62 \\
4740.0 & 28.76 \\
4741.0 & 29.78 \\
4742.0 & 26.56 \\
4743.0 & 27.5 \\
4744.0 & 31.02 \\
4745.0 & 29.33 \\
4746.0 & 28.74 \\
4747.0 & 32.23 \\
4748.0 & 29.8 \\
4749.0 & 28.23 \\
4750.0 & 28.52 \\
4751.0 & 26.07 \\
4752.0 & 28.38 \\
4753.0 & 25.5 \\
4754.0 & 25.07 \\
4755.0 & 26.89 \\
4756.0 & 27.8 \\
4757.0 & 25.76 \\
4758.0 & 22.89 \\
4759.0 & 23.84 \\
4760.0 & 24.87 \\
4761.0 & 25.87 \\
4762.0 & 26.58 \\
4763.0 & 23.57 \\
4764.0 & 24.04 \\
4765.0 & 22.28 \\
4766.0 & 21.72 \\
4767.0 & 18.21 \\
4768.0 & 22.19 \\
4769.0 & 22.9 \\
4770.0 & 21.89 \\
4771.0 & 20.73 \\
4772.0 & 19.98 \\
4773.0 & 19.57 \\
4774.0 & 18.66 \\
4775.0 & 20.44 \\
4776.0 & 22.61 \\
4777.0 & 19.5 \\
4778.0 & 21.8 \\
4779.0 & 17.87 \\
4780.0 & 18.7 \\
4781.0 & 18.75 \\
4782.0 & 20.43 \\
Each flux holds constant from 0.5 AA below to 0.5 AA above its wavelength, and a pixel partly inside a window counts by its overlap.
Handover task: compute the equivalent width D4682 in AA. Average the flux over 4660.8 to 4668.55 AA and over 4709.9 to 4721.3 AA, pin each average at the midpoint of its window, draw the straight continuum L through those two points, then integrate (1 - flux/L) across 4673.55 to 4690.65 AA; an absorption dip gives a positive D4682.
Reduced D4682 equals 0.9 AA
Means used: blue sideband 27.9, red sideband 28.1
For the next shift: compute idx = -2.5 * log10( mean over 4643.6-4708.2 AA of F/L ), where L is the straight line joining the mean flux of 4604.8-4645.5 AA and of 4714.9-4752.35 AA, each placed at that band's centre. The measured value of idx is 0.05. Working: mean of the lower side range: 28.5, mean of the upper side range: 27.7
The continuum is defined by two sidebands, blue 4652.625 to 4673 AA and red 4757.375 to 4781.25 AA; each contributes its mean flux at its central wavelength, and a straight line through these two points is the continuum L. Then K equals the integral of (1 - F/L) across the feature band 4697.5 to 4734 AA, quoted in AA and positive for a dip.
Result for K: -3.3 AA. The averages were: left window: 27.7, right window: 21.7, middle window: 26.9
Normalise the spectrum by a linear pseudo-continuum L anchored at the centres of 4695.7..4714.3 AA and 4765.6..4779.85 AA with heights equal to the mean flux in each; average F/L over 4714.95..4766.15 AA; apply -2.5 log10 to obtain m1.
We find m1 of -0.146 mag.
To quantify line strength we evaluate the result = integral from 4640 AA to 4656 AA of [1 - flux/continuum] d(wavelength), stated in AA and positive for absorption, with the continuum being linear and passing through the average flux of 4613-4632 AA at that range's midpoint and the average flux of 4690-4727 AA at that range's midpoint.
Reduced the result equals 0.7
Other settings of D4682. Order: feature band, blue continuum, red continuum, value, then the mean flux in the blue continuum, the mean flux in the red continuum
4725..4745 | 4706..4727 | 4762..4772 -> -1.6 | 27.4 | 22.1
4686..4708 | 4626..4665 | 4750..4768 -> -0.3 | 27.8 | 24.7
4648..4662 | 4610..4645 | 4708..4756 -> 0.3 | 28.6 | 27.6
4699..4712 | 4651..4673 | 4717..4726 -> 0.8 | 27.5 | 28.1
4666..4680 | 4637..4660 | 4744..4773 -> 0.1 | 27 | 25.1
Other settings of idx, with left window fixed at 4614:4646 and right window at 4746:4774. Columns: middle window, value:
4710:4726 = -0.08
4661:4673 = 0.01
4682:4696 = 0.01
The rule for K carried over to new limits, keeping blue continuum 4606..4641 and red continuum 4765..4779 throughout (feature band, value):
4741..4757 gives -4.49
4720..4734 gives -2.37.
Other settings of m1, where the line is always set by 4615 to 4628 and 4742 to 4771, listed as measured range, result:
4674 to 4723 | 0.001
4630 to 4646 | 0.007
